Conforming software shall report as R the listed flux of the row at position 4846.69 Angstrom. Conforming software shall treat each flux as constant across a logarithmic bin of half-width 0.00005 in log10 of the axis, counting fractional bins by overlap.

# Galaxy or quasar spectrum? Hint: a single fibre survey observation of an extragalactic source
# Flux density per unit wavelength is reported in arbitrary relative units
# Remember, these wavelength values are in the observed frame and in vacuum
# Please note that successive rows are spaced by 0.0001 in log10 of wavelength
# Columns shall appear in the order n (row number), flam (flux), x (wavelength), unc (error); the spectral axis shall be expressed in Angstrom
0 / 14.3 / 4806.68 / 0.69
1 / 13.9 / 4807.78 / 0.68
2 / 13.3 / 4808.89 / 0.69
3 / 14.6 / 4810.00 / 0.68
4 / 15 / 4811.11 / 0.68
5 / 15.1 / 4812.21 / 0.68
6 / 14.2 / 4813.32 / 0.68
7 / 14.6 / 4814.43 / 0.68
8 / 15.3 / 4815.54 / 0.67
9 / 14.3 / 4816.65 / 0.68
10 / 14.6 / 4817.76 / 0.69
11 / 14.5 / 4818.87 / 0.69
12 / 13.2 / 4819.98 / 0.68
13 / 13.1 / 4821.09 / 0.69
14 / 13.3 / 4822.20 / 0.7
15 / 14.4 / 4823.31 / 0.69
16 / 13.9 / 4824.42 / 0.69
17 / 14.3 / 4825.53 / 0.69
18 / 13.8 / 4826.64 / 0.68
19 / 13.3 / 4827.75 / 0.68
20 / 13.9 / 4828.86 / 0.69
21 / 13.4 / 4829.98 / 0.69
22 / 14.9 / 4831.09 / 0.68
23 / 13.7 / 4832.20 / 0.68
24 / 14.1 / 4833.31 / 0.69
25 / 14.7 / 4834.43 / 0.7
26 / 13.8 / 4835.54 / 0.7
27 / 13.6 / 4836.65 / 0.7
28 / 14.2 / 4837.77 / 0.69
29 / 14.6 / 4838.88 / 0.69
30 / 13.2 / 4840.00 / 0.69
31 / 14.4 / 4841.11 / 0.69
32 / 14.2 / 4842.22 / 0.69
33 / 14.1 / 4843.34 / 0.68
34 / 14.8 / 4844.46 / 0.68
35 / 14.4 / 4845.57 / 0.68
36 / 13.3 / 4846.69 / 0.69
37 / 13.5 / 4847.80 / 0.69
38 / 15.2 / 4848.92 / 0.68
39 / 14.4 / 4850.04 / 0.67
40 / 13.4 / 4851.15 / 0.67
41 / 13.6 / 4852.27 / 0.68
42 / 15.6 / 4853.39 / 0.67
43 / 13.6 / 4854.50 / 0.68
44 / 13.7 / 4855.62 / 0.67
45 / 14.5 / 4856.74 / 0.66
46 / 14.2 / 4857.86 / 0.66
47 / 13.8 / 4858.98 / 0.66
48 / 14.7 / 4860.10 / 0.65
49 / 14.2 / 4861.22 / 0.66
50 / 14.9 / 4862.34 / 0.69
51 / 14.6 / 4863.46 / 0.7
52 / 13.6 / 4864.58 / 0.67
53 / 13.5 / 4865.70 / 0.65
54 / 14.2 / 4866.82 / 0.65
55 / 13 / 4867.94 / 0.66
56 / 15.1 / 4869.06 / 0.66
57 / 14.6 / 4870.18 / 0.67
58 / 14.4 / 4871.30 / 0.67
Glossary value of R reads 13.3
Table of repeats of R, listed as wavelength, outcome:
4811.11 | 15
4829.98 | 13.4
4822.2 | 13.3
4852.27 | 13.6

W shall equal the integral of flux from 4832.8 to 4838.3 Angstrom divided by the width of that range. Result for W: 14.1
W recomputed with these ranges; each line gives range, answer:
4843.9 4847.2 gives 14.2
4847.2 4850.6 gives 14.4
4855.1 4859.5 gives 14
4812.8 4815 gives 14.4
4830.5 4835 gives 14.4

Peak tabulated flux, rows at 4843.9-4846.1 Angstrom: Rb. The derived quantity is 14.8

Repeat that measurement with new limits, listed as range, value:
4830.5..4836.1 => 14.9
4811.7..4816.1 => 15.3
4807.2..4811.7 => 15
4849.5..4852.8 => 14.4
